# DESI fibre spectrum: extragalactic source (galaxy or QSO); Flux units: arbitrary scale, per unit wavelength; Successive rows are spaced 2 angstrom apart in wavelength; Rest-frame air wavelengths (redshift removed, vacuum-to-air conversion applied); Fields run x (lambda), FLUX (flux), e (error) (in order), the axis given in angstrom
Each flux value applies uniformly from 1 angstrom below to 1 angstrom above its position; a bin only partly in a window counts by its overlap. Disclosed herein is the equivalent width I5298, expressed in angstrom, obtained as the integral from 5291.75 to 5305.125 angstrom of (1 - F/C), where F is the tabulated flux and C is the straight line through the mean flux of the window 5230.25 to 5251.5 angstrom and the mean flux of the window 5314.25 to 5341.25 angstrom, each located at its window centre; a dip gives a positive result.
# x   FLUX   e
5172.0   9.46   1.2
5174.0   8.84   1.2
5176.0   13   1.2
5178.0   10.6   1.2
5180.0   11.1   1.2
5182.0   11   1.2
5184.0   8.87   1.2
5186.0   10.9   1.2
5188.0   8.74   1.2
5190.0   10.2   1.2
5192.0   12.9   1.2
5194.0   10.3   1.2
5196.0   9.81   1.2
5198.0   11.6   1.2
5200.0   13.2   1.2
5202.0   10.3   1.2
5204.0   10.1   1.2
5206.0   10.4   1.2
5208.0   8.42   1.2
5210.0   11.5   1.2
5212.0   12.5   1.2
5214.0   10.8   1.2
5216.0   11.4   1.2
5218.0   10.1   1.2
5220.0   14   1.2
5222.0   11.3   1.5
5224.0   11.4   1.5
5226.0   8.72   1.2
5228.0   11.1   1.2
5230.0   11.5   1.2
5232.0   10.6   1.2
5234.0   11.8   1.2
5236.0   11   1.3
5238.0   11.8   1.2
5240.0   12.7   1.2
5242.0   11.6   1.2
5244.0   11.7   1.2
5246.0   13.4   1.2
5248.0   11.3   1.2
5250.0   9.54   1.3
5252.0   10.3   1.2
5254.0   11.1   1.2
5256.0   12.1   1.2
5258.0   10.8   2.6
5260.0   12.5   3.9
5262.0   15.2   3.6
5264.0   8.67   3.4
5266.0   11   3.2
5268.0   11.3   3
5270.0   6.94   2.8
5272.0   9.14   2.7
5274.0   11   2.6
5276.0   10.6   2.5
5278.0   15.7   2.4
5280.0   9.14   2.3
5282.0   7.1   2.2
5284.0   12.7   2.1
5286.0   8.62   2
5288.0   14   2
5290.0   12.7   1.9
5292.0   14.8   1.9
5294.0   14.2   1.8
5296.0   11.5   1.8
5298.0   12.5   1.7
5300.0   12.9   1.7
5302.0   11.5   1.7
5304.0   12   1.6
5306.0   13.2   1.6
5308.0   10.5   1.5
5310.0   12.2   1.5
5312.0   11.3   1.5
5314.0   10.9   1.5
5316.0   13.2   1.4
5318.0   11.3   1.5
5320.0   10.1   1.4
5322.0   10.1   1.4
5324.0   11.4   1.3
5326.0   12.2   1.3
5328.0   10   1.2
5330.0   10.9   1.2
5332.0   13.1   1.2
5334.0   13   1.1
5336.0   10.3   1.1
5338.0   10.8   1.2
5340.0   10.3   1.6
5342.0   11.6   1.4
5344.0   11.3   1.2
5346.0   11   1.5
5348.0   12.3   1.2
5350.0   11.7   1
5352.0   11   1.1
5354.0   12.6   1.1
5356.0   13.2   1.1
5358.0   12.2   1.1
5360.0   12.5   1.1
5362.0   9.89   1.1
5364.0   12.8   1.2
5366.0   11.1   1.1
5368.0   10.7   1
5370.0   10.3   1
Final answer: -1.5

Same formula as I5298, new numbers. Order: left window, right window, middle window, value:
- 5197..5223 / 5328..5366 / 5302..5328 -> 0.1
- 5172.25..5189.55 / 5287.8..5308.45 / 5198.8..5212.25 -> 0.0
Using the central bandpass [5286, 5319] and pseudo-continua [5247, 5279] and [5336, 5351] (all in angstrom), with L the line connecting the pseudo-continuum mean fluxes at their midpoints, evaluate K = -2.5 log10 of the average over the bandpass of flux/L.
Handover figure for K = -0.11 mag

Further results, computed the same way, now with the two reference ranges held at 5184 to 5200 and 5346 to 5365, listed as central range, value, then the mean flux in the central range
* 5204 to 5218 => 0.01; 10.7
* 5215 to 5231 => -0.03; 11.2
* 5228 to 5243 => -0.05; 11.5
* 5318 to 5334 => 0.05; 11.2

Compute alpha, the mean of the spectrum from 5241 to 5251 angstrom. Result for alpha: 11.5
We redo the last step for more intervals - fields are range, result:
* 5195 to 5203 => 11.2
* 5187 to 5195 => 10.5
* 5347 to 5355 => 11.9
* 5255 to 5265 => 11.9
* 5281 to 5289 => 10.6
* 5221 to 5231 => 10.8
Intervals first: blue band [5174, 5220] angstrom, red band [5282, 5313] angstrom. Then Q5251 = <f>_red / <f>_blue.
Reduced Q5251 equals 1.12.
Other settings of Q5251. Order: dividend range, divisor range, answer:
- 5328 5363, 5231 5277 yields 1.04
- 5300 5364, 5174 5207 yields 1.08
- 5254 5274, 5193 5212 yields 1.01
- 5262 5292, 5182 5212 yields 1.03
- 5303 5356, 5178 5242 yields 1.05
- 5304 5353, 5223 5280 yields 1.02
